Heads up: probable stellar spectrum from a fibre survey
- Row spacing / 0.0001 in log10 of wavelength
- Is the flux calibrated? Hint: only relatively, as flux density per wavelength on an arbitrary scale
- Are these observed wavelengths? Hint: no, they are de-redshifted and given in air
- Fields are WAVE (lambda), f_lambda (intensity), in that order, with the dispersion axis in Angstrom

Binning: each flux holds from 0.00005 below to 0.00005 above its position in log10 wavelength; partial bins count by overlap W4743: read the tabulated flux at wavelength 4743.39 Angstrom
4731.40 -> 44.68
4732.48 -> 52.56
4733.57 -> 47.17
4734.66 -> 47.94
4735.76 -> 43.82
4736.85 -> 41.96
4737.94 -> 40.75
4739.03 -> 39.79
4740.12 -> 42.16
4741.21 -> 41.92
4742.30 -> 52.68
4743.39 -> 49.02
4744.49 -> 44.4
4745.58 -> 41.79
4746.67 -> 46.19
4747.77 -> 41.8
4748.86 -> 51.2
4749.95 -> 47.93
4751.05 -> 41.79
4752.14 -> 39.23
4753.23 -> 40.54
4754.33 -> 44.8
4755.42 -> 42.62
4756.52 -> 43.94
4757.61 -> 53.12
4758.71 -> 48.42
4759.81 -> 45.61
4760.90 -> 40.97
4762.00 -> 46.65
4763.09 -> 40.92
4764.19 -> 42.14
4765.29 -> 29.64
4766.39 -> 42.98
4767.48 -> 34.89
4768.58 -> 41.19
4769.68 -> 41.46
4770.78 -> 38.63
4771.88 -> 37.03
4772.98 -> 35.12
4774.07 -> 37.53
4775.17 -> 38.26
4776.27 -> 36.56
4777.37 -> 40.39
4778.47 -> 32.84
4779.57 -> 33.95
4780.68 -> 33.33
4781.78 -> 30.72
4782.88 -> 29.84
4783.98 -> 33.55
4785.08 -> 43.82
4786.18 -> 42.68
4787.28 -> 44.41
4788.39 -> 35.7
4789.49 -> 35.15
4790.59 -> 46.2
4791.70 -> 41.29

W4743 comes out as 49.02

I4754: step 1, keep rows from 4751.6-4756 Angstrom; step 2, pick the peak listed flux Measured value 44.8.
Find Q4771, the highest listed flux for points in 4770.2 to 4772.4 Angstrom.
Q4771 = 38.63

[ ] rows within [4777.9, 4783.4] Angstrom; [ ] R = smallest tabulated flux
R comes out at 29.84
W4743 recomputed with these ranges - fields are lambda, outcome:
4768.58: 41.19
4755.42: 42.62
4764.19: 42.14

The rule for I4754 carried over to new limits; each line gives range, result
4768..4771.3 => 41.46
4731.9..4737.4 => 52.56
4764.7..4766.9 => 42.98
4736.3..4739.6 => 41.96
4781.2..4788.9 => 44.41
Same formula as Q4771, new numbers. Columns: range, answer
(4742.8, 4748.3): 49.02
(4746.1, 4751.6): 51.2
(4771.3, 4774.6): 37.53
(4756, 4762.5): 53.12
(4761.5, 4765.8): 46.65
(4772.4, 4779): 40.39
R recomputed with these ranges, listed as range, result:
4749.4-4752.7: 39.23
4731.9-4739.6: 39.79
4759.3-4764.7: 40.92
